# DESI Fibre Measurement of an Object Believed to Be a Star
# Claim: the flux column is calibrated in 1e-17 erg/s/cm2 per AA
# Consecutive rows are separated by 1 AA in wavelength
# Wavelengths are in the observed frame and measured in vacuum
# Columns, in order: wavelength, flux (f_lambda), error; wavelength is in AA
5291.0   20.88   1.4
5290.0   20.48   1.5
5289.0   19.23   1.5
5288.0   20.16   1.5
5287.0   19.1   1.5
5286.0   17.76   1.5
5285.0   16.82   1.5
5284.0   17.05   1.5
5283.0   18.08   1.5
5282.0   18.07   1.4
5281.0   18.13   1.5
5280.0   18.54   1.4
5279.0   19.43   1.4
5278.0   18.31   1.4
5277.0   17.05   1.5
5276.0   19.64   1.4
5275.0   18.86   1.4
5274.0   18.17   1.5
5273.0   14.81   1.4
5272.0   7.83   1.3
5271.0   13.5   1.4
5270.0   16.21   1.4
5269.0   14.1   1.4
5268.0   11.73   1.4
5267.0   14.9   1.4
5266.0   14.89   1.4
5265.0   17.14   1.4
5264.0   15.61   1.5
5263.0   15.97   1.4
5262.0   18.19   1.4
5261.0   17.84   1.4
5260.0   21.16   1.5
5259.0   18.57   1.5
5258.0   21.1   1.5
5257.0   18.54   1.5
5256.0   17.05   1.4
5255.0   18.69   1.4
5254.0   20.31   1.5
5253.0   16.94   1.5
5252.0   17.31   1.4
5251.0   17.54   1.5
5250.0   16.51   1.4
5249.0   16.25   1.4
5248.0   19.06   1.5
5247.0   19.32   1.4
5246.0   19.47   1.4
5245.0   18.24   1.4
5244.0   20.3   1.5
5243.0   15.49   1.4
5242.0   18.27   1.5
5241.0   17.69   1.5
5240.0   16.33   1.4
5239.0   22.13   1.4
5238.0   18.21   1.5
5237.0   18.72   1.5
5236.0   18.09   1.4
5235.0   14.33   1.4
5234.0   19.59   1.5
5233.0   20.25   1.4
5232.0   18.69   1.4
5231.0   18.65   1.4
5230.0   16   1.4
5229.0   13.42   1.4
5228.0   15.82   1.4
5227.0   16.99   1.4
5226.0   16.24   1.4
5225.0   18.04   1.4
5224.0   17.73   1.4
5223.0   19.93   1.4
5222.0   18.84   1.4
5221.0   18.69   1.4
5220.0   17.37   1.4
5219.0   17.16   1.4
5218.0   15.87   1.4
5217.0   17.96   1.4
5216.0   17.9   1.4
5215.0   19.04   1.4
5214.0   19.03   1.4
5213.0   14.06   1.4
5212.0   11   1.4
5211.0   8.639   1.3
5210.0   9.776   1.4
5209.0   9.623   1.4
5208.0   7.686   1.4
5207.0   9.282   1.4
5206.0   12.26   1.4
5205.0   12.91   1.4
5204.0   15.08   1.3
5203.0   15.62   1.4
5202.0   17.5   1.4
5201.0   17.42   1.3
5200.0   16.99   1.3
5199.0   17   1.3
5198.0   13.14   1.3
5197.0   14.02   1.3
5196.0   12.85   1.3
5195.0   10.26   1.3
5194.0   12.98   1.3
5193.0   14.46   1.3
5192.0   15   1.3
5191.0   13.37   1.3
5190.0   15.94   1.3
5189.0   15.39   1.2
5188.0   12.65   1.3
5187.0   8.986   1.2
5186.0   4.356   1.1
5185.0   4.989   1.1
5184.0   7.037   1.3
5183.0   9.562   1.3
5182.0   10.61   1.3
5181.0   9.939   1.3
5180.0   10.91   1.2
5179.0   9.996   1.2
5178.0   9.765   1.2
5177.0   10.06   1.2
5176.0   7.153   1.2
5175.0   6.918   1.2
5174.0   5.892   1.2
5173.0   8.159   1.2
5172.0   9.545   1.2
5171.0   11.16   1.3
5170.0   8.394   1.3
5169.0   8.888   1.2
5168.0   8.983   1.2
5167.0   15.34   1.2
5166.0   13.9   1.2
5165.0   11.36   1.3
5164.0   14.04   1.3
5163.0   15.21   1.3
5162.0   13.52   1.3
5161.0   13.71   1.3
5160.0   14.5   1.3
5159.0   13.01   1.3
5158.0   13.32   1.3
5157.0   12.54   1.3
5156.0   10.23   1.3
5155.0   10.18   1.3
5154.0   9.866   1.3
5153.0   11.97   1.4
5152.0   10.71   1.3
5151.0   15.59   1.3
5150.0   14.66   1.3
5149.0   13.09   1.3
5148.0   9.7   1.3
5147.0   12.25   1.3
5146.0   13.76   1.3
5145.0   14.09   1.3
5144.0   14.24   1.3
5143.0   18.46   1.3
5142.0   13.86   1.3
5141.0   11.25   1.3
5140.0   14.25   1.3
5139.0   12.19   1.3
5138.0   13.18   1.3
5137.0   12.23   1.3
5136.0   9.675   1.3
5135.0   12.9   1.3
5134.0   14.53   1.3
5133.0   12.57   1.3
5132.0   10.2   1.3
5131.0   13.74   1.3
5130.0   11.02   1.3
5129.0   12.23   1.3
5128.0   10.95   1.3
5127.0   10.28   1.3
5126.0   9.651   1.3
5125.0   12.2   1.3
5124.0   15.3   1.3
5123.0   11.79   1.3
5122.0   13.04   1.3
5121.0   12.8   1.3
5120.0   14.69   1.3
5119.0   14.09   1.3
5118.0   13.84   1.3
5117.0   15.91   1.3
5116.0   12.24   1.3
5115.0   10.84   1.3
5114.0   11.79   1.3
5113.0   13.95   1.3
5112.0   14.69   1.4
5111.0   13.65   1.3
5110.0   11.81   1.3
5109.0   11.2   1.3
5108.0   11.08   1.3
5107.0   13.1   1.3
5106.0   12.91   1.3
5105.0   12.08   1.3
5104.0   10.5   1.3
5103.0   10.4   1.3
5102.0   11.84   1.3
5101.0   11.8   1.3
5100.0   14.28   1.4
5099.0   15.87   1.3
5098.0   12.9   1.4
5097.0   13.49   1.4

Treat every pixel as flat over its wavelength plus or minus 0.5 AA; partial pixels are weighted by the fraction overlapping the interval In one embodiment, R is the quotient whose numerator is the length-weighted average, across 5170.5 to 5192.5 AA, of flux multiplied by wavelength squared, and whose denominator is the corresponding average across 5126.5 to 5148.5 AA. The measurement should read 0.80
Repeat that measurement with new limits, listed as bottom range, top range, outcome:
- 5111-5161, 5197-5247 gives 1.32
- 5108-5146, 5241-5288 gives 1.43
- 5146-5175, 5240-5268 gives 1.57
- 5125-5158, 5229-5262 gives 1.53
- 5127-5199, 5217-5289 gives 1.54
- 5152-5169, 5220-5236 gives 1.45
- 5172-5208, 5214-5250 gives 1.57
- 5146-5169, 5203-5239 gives 1.30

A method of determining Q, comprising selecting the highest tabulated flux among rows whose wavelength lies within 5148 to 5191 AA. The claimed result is 15.94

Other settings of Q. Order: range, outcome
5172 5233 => 20.25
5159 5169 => 15.34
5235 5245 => 22.13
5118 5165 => 18.46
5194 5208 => 17.5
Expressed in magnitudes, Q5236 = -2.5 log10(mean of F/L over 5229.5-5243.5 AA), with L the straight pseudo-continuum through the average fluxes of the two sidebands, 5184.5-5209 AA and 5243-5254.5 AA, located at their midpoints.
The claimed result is -0.07 mag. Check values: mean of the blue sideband 12.9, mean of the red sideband 18.2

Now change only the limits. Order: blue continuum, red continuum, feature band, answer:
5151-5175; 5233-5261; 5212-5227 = -0.09 mag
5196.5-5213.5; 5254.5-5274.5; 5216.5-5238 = -0.23 mag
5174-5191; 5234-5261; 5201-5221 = -0.06 mag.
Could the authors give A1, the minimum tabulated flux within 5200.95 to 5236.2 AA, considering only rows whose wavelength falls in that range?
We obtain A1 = 7.686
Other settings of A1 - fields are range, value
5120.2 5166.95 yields 9.651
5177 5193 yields 4.356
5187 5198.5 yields 8.986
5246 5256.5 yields 16.25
